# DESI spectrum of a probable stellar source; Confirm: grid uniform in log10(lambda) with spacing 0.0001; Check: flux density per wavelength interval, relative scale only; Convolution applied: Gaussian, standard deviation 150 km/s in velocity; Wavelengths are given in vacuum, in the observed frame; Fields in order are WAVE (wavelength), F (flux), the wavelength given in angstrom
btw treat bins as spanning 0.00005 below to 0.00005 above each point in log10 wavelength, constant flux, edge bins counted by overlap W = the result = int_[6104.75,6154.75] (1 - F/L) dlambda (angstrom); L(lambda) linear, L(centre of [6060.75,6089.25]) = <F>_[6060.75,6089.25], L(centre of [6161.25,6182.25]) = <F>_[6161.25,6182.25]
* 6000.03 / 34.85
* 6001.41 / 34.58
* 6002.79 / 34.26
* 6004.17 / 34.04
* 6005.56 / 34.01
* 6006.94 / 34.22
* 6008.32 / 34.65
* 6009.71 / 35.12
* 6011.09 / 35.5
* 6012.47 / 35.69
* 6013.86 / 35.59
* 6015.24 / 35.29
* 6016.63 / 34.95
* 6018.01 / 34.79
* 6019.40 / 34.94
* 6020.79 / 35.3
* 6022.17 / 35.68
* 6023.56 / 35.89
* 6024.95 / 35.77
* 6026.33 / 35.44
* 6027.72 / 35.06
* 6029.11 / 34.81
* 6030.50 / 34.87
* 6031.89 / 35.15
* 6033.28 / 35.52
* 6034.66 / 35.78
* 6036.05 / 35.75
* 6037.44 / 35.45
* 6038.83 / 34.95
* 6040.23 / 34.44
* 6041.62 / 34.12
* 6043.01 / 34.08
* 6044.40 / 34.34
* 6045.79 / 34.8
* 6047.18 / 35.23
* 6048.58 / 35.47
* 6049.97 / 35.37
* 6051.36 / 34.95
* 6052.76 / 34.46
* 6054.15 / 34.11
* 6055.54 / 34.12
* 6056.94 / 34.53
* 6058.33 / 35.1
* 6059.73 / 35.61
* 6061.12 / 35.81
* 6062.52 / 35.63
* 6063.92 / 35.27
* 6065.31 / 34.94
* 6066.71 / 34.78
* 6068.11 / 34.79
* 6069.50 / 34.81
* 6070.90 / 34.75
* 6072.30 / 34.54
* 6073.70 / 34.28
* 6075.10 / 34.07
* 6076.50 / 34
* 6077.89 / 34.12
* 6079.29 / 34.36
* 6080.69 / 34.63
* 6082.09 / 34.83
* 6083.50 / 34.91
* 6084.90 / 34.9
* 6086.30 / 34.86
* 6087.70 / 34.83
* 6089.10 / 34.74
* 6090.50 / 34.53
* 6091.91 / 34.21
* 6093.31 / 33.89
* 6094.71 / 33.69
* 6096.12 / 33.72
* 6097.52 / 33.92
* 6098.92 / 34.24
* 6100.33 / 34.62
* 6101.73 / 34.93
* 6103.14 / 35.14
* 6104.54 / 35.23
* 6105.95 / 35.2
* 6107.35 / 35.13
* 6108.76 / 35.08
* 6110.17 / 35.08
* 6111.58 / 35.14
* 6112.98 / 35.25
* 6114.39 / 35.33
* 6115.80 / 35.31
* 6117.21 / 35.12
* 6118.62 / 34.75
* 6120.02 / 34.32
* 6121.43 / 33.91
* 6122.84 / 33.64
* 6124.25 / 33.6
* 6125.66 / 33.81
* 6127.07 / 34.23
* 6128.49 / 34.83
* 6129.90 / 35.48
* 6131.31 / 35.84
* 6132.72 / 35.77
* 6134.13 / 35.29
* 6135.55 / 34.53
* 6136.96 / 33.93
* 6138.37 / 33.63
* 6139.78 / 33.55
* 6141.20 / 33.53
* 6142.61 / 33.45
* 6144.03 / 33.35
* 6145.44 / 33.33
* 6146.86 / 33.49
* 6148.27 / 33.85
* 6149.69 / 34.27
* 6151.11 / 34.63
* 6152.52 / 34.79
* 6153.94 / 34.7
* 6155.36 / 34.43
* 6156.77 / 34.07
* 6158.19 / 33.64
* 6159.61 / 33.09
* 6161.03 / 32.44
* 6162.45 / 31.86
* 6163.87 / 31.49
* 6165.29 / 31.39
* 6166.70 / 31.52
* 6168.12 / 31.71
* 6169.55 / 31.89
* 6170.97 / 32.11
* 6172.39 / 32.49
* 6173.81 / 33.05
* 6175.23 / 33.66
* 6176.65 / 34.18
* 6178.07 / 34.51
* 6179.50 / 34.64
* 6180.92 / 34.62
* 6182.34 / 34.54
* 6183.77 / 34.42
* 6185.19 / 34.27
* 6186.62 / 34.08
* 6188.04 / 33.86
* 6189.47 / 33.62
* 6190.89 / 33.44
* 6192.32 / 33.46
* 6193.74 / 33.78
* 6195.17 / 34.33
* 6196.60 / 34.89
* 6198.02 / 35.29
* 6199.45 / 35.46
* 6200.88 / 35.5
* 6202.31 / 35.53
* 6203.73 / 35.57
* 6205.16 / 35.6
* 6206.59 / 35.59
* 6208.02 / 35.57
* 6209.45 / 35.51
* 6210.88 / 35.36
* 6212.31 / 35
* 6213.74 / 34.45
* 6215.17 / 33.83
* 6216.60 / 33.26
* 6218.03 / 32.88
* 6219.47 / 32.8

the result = -1.2 angstrom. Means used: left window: 34.7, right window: 32.8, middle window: 34.5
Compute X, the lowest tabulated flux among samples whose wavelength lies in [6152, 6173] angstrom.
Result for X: 31.39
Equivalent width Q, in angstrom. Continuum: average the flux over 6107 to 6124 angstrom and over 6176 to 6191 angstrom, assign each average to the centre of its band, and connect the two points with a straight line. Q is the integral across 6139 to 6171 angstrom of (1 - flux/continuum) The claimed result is 1.2 angstrom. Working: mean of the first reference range 34.8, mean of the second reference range 34.2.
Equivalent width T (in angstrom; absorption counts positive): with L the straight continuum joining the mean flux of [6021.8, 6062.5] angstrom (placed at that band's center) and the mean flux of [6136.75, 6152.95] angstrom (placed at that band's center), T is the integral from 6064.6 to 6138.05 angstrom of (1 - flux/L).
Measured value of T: -0.7 angstrom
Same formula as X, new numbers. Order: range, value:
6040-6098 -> 33.69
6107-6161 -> 33.09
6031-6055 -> 34.08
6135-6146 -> 33.33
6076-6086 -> 34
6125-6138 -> 33.81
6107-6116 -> 35.08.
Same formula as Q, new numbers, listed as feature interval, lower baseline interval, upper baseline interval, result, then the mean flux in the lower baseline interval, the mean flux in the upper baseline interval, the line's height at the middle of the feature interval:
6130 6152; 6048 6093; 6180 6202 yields 0.22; 34.8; 34.4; 34.5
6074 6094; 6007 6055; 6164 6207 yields 0.12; 35.1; 33.9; 34.7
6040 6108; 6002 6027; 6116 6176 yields -0.45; 35.1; 33.7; 34.4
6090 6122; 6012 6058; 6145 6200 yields -0.35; 35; 33.6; 34.3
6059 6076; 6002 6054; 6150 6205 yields -0.12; 35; 33.8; 34.7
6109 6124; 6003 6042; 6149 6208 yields -0.17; 35.1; 33.9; 34.4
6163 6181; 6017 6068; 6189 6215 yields 1.09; 35.1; 34.9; 34.9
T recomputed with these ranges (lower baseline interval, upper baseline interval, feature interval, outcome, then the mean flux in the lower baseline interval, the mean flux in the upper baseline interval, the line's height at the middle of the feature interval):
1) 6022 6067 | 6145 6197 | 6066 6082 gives 0.1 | 35.1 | 33.5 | 34.7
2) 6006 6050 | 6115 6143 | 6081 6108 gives 0.1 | 35.1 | 34.4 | 34.7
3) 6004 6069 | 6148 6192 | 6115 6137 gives -0.5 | 35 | 33.5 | 34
